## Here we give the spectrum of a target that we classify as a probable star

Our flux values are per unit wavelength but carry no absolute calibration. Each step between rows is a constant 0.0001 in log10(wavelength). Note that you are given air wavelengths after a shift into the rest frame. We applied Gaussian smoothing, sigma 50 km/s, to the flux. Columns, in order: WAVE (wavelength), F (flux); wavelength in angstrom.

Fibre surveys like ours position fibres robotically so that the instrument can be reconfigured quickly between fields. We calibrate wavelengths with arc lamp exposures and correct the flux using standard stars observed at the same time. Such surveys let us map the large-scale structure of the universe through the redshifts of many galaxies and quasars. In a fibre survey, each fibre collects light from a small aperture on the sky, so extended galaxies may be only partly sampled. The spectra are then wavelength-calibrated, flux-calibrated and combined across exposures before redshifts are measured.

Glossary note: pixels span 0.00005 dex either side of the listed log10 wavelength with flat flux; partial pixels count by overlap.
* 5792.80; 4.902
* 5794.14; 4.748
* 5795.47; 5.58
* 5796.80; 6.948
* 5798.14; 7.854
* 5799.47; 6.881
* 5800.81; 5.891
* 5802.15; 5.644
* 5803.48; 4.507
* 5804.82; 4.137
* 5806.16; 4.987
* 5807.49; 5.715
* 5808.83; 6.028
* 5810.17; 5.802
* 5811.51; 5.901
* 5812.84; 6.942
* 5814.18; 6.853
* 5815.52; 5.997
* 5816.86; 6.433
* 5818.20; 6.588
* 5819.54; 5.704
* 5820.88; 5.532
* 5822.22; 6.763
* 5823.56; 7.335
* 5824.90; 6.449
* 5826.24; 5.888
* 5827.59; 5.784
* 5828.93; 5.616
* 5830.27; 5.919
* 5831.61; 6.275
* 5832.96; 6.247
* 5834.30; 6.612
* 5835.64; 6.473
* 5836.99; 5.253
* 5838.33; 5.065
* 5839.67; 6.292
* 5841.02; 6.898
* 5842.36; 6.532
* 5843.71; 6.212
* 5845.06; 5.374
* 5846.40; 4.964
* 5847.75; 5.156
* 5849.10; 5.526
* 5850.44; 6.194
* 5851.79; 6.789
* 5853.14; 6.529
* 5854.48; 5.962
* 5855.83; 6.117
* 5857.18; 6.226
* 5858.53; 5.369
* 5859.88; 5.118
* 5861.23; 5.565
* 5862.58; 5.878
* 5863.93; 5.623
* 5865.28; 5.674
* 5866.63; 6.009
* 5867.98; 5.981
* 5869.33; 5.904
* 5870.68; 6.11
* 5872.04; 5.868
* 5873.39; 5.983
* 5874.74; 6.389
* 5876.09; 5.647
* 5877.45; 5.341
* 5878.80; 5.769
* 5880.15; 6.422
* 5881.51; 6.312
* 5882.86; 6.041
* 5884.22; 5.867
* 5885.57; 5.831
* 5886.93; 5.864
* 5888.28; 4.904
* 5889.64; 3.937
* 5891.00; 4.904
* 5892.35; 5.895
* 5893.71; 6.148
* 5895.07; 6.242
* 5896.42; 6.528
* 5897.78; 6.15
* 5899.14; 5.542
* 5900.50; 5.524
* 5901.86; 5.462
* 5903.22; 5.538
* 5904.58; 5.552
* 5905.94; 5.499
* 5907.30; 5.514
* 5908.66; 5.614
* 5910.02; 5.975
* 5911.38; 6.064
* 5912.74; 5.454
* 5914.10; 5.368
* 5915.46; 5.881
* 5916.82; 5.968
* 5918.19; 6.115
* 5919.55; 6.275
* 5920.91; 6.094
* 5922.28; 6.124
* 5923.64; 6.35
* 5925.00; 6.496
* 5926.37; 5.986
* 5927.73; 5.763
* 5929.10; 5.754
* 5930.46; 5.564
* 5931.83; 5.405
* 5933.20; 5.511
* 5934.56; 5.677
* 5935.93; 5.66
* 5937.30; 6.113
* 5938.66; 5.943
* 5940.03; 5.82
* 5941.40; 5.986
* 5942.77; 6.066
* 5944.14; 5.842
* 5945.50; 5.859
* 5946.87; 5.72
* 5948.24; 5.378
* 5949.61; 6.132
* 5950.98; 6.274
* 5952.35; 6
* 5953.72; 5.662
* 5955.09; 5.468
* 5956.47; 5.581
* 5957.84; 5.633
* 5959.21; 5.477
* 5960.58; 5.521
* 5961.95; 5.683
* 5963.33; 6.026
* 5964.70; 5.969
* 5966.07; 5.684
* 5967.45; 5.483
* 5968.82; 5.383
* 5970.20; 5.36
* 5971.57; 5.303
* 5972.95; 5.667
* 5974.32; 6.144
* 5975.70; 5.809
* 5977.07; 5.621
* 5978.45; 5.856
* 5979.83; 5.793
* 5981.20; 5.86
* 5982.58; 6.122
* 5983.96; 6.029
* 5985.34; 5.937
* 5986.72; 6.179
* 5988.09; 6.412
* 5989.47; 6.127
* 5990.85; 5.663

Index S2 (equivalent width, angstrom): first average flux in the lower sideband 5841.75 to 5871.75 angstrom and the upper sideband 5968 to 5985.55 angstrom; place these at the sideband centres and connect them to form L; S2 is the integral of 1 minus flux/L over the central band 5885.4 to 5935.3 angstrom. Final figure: 0.6 angstrom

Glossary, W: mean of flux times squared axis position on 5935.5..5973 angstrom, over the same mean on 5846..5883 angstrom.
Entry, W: 1.01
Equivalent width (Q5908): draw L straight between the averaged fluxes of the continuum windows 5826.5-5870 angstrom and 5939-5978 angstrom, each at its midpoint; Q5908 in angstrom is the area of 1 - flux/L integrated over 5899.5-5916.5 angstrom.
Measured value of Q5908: 0.6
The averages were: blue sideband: 5.91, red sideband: 5.74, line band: 5.63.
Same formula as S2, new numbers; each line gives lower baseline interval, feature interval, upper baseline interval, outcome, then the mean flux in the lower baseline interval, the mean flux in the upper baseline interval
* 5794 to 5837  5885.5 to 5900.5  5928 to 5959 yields 0.7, 6.07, 5.77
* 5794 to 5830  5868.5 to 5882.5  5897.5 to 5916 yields -0.5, 6.04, 5.64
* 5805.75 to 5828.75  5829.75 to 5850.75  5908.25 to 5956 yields 0.6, 6.16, 5.87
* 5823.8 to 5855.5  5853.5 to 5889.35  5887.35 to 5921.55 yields 0.2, 6.02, 5.69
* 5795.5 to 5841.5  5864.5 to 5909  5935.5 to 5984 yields 1.3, 6.08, 5.77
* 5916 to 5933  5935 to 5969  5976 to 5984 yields 0.8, 5.97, 5.87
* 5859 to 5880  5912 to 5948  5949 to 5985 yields -0.6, 5.8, 5.75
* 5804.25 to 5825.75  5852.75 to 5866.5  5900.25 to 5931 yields 0.4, 6.08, 5.83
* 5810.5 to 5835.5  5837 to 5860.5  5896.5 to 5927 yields 1.0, 6.27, 5.86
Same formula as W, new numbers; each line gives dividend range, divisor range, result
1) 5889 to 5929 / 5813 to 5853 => 0.97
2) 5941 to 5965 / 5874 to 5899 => 1.02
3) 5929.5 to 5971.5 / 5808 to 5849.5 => 0.98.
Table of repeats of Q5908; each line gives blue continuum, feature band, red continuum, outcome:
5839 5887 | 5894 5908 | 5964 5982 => 0.2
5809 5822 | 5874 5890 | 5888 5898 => -0.1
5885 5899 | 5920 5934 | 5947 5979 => -0.6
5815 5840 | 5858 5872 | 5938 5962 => 0.7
